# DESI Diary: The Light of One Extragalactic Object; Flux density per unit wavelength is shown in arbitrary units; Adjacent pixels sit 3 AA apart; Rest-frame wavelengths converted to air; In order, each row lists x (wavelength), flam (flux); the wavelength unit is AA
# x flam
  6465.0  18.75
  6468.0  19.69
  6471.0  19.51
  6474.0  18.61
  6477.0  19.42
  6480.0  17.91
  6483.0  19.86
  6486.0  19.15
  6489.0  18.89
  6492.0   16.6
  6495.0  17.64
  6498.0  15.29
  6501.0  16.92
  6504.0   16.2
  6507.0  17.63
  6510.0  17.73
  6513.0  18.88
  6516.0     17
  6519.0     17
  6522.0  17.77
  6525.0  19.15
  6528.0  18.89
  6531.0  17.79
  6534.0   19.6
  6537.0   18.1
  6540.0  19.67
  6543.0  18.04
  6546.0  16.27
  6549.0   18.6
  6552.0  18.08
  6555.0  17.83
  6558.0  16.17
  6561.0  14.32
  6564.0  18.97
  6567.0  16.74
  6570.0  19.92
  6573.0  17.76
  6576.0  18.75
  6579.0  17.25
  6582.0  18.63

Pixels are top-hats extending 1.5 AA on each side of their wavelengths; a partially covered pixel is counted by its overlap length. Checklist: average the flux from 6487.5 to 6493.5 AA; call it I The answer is 17.7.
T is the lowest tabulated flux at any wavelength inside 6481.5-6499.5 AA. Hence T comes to 15.29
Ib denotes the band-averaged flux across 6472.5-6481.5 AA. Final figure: 18.6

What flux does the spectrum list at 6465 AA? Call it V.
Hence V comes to 18.75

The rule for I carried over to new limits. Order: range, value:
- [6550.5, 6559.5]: 17.4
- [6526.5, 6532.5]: 18.3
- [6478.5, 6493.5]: 18.5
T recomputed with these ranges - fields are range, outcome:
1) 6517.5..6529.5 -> 17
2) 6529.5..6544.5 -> 17.79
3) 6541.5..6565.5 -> 14.32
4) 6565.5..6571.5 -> 16.74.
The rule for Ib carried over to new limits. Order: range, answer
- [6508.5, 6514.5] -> 18.3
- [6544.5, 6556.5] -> 17.7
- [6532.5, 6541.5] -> 19.1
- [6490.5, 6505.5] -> 16.5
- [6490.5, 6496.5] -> 17.1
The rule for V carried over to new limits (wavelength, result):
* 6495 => 17.64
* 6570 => 19.92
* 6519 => 17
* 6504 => 16.2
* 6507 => 17.63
